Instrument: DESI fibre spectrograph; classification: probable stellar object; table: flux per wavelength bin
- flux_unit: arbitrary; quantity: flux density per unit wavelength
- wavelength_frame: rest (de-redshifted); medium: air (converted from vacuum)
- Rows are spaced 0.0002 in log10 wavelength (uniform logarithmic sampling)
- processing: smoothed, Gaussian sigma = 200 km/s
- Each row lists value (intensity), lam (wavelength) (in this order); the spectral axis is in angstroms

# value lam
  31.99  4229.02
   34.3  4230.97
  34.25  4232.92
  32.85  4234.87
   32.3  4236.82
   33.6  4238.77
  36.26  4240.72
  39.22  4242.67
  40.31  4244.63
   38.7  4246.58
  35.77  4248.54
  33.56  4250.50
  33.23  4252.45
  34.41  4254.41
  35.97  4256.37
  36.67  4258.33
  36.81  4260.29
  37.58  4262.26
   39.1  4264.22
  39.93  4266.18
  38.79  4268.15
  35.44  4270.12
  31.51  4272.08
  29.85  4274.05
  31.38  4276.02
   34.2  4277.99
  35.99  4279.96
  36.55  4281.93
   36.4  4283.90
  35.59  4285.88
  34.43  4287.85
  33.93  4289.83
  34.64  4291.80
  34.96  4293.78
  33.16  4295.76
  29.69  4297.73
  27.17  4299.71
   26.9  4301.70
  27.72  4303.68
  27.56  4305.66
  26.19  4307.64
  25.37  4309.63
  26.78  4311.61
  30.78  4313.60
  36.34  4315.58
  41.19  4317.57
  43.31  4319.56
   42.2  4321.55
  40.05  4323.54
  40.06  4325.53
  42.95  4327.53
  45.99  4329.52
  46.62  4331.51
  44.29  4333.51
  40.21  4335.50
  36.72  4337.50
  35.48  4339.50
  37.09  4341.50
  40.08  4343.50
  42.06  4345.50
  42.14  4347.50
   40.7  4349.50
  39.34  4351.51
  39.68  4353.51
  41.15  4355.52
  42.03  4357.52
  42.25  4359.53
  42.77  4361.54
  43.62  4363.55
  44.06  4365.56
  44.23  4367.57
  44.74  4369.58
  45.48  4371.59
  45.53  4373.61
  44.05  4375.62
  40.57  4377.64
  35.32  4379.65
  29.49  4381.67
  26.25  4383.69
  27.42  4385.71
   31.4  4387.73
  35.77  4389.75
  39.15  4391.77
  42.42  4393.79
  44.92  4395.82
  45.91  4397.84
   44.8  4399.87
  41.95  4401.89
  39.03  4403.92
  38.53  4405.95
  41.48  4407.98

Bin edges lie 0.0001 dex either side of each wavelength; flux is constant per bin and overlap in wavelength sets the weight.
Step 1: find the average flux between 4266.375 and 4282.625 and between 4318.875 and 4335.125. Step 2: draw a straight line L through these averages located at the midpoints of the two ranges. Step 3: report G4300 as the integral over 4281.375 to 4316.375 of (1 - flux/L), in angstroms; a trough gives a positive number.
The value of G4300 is 6.4 angstroms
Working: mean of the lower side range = 34.4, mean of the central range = 31.2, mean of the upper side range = 43.1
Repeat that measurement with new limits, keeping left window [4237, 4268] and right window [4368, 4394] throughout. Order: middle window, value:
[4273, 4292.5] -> 1.4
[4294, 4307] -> 2.8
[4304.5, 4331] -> 0.6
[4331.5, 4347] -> -1.1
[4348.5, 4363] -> -1.5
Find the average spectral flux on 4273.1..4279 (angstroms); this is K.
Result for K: 31.8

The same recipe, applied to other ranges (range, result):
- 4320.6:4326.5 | 40.8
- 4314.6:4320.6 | 40.3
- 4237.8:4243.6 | 36.4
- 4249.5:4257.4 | 34.3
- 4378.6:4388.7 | 30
